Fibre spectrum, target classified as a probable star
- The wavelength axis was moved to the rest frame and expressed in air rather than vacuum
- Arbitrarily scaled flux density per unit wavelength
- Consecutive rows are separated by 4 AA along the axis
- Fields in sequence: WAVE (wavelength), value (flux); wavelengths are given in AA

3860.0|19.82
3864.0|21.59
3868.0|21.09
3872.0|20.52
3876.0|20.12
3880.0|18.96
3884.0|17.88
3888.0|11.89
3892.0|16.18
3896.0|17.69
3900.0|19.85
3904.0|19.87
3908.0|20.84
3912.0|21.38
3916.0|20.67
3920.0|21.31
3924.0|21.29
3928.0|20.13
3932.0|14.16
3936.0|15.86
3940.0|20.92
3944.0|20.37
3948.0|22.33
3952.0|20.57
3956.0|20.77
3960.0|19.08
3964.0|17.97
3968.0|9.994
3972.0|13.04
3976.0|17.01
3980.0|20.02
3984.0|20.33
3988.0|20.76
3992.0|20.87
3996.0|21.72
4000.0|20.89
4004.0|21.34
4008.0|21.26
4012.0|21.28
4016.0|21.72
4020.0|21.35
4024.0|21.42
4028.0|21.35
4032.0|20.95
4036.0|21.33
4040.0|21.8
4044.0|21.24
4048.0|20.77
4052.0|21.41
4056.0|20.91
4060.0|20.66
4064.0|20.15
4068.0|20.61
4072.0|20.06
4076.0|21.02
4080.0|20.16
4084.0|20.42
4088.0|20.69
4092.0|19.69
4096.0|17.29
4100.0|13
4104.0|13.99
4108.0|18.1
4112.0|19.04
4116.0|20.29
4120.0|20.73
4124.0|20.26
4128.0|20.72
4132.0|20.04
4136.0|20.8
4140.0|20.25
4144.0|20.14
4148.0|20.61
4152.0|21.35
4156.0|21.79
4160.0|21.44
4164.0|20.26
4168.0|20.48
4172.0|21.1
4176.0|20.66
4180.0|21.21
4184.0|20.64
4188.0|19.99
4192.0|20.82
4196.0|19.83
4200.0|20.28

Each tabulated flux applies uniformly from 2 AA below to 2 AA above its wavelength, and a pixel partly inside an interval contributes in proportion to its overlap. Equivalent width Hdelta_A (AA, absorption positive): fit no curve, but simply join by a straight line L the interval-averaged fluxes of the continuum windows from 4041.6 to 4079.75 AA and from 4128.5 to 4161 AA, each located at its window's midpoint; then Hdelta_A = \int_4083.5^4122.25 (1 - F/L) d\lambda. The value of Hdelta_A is 4.68 AA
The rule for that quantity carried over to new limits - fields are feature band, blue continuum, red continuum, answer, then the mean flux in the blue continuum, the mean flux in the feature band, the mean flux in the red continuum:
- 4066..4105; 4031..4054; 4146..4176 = 4.33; 21.3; 18.8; 21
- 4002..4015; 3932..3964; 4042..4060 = -0.59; 19.5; 21.3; 21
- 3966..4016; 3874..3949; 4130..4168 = 1.12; 19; 19.1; 20.7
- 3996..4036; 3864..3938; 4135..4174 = -3.06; 18.9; 21.3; 20.8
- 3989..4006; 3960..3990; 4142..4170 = -3.44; 17.2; 21.2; 20.9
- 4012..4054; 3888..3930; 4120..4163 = -2.41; 19.5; 21.3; 20.7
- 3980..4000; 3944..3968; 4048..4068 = -1.04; 19.3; 20.8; 20.8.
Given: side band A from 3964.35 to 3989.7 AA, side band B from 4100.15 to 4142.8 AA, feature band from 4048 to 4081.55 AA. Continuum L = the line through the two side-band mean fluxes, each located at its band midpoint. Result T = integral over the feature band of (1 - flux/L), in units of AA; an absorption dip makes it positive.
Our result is -4.4 AA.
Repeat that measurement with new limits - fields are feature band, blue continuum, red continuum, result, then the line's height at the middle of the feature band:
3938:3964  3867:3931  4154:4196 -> -1.2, 19.5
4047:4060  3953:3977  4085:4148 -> -2.2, 18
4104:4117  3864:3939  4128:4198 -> 1.3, 20.3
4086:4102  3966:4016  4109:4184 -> 1.9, 20.1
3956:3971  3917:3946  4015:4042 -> 2.8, 19.9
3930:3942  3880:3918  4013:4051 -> 1.4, 19.3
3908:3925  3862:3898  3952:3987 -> -2.9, 18.1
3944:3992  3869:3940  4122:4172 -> 1.9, 19.3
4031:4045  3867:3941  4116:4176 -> -1.0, 19.9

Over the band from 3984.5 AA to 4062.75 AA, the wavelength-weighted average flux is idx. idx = 21.2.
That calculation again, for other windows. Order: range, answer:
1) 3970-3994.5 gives 18.7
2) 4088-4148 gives 19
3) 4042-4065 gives 20.9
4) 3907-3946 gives 19.7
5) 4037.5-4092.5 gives 20.7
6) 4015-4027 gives 21.5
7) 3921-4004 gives 19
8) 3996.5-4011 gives 21.2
